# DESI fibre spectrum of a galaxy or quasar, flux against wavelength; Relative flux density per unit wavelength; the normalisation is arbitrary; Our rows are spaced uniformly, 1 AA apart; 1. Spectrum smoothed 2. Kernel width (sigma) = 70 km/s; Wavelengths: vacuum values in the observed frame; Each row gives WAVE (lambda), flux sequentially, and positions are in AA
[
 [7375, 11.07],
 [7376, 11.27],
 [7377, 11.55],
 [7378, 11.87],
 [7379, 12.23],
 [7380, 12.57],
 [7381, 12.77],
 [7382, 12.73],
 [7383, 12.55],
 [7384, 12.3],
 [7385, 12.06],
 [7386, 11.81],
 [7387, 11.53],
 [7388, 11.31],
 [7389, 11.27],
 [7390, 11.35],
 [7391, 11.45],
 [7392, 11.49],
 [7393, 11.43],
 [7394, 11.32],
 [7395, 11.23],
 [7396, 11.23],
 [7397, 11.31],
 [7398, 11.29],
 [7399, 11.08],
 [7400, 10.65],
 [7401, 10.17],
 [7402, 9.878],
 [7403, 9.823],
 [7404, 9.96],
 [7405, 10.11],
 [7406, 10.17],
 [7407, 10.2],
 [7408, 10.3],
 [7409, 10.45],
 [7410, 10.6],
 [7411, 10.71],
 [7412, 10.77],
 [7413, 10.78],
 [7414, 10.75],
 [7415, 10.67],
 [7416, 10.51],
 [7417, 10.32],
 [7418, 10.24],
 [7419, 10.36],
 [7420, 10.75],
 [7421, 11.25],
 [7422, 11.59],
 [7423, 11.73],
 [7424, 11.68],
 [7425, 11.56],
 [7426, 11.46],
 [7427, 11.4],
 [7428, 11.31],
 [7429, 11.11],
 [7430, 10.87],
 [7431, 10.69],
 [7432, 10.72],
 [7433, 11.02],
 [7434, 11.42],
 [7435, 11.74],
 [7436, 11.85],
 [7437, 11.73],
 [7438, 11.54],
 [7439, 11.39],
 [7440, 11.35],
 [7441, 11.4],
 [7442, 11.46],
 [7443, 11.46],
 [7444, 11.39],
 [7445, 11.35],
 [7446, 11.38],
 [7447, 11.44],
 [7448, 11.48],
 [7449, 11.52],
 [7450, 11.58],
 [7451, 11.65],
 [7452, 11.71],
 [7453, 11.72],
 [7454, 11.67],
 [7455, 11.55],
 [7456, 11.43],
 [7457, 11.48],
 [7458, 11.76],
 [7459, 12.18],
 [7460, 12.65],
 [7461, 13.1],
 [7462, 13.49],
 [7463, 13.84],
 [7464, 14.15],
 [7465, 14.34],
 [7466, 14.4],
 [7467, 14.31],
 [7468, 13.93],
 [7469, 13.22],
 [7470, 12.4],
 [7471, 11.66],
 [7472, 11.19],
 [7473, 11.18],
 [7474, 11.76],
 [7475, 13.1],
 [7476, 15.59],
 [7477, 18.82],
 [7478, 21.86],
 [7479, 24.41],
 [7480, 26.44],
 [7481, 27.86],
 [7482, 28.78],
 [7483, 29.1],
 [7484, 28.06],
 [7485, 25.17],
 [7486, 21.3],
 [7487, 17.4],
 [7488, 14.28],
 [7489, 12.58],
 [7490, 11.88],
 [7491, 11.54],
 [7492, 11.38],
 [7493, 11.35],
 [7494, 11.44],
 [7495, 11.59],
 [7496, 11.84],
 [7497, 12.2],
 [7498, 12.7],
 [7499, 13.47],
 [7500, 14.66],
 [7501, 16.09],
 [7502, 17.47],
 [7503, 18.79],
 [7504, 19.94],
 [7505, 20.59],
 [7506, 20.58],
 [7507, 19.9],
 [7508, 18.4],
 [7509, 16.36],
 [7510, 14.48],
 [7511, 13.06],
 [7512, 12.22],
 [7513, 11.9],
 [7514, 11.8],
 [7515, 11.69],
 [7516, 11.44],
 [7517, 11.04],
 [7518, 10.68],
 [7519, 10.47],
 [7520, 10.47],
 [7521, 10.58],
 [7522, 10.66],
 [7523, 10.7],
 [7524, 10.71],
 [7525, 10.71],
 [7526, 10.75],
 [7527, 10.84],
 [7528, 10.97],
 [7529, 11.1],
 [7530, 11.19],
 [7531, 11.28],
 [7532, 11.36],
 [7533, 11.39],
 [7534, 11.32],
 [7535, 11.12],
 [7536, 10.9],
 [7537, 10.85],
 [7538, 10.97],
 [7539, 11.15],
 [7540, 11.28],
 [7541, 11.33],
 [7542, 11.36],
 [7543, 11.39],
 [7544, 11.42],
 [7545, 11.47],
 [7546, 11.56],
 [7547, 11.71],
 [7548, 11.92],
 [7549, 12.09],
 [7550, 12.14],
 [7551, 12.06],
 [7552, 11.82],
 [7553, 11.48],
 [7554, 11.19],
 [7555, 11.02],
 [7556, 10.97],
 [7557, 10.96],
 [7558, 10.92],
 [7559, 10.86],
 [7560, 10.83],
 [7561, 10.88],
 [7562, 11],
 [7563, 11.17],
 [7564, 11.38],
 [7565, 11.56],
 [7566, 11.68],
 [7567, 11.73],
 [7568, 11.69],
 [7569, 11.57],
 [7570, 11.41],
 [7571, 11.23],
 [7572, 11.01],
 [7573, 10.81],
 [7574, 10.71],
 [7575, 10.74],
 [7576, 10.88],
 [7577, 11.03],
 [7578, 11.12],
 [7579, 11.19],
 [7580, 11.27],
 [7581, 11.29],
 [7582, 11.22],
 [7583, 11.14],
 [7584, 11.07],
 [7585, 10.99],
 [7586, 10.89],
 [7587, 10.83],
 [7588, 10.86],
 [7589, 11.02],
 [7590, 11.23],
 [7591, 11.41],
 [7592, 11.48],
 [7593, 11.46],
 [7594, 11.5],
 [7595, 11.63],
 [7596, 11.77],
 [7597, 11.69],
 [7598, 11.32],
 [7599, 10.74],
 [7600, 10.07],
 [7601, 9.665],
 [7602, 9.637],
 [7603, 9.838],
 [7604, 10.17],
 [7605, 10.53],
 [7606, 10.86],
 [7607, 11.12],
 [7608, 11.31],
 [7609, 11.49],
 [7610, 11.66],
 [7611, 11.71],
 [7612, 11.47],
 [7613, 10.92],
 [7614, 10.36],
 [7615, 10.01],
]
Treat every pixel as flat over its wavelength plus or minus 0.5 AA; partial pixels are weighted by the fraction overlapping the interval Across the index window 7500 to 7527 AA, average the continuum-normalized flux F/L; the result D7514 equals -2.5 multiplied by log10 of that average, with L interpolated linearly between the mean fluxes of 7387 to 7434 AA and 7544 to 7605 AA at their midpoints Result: -0.25 mag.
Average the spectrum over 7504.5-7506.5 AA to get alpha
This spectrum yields 20.6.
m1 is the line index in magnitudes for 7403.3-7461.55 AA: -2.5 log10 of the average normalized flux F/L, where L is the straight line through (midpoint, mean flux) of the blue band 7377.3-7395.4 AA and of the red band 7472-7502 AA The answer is 0.26 mag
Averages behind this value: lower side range 11.8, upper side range 17.1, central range 11.2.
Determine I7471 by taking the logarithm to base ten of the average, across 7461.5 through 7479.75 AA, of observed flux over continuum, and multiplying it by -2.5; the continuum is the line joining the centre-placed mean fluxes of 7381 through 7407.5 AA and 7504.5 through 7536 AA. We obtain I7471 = -0.23 mag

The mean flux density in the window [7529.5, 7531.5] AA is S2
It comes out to 11.2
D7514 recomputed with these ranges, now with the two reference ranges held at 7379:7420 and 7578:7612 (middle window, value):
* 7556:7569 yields -0.02 mag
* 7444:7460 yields -0.05 mag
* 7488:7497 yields -0.08 mag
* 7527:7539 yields -0.01 mag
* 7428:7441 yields -0.02 mag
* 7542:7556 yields -0.05 mag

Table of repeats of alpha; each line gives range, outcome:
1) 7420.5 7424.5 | 11.6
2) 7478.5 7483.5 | 27.3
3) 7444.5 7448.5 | 11.4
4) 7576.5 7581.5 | 11.2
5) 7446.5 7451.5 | 11.5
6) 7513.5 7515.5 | 11.7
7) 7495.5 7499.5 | 12.6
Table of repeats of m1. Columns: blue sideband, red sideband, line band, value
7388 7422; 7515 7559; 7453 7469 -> -0.18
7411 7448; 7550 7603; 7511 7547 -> 0.00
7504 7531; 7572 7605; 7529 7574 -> 0.06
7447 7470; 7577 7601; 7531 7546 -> 0.04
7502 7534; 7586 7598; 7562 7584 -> 0.05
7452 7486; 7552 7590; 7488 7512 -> -0.01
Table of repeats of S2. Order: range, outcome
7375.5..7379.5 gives 11.7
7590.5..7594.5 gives 11.5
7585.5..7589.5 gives 10.9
